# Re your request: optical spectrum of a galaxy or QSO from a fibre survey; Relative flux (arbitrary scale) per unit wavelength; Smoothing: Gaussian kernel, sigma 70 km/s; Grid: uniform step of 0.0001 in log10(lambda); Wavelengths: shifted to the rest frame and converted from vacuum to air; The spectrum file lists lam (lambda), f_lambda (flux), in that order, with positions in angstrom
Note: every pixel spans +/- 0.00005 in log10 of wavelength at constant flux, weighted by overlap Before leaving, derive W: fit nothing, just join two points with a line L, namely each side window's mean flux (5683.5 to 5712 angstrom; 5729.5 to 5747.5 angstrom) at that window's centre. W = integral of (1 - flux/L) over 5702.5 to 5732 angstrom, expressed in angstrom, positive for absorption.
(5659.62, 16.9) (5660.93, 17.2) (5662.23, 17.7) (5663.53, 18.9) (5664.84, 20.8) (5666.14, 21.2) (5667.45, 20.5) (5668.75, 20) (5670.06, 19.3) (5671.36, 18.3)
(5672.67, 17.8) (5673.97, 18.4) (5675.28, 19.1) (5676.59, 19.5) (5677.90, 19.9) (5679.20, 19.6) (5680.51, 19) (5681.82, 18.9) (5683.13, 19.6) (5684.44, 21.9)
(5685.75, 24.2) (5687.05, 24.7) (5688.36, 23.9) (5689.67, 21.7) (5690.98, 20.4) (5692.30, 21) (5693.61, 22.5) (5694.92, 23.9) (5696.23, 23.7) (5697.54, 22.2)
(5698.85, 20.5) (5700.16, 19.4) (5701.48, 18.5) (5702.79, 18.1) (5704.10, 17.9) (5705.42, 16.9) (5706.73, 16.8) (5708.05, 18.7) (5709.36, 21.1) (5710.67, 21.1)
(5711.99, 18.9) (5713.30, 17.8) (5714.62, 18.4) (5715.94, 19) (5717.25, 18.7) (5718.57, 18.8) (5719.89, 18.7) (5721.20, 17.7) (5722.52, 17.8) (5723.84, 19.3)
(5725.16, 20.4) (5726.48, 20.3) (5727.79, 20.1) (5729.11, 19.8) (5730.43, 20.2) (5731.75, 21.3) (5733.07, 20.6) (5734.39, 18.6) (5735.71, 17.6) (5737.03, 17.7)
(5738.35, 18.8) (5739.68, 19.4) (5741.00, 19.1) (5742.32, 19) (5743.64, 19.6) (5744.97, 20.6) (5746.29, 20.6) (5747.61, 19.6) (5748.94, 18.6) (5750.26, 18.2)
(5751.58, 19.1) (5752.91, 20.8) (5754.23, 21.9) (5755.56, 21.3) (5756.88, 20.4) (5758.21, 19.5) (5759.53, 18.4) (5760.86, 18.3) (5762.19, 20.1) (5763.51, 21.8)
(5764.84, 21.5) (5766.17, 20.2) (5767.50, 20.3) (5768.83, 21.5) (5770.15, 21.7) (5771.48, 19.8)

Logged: 1.7 angstrom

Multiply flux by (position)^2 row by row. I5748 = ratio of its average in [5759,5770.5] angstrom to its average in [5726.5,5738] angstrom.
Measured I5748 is 1.1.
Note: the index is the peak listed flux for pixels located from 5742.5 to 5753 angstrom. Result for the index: 20.8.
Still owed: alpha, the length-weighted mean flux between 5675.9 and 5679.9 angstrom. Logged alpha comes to 19.7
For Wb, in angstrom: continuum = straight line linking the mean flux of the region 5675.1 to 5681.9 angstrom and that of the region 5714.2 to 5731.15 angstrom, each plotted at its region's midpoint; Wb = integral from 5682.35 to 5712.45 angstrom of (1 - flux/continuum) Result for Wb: -2.3 angstrom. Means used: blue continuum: 19.4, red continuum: 19.2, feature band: 20.8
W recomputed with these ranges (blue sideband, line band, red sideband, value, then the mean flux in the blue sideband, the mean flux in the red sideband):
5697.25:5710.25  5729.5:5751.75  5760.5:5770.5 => 0.7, 19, 20.7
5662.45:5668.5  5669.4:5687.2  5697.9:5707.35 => -0.3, 20.1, 18.4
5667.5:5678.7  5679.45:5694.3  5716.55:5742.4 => -1.9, 19.1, 19.2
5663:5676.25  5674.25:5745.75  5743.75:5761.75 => -1.0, 19.4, 19.8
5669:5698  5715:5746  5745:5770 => 1.7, 20.9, 20.2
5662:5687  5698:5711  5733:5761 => 0.5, 19.9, 19.4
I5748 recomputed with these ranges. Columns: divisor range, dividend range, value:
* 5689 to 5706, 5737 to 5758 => 0.98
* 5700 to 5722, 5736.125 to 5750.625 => 1.04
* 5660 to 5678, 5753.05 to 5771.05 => 1.11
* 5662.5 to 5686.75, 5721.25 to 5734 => 1.02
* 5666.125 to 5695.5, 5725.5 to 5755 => 0.97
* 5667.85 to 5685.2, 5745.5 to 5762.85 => 1.05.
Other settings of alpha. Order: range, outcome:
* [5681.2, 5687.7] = 21.9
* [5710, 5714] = 19.3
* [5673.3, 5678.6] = 19.2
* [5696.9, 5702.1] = 20.1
